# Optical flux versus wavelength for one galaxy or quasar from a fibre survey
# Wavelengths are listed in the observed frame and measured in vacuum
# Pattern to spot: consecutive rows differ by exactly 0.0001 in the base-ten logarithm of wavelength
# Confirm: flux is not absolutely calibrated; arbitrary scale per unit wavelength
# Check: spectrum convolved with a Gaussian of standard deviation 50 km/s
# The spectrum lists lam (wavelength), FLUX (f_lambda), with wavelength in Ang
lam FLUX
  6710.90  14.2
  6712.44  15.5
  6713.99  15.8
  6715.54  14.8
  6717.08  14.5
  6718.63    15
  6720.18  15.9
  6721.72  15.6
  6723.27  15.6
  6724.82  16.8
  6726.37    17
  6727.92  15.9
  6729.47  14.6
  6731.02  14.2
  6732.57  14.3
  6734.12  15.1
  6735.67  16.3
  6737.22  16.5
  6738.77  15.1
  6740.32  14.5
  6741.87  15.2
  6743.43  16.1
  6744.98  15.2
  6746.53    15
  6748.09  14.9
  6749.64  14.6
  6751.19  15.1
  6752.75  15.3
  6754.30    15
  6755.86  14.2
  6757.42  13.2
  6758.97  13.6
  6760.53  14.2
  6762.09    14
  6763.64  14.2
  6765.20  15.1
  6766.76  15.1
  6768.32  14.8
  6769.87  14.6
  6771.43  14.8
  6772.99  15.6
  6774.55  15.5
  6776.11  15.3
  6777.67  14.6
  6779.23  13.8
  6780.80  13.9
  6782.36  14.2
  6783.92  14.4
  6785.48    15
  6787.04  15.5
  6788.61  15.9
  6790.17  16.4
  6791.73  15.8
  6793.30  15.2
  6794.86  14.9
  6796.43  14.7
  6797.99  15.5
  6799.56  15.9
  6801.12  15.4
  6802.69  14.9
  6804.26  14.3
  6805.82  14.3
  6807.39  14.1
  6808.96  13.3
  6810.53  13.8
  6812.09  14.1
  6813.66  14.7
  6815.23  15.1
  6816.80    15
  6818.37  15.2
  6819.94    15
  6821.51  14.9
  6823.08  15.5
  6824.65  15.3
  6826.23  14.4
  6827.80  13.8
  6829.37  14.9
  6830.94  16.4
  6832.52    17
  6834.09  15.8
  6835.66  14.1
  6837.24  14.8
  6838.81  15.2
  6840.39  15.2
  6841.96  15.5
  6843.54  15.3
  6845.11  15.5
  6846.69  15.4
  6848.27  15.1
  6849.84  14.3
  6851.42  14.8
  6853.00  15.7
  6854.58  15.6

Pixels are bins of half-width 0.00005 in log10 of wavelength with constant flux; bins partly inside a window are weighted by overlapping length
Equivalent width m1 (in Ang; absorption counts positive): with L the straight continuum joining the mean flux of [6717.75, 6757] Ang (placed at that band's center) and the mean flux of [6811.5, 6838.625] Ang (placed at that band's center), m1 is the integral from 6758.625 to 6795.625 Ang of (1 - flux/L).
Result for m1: 0.8 Ang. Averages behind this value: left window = 15.3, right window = 15.1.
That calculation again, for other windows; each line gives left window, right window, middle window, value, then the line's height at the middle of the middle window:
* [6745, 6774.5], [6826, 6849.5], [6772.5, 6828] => 0.3 Ang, 15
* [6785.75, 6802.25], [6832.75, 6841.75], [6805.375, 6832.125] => 1.0 Ang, 15.3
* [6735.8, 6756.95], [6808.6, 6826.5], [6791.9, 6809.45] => 0.0 Ang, 14.8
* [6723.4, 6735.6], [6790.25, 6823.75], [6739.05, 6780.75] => 1.4 Ang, 15.2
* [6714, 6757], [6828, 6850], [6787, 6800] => -0.2 Ang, 15.3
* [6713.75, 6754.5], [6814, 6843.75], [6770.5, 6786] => 0.6 Ang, 15.3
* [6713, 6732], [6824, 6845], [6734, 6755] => 0.2 Ang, 15.4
